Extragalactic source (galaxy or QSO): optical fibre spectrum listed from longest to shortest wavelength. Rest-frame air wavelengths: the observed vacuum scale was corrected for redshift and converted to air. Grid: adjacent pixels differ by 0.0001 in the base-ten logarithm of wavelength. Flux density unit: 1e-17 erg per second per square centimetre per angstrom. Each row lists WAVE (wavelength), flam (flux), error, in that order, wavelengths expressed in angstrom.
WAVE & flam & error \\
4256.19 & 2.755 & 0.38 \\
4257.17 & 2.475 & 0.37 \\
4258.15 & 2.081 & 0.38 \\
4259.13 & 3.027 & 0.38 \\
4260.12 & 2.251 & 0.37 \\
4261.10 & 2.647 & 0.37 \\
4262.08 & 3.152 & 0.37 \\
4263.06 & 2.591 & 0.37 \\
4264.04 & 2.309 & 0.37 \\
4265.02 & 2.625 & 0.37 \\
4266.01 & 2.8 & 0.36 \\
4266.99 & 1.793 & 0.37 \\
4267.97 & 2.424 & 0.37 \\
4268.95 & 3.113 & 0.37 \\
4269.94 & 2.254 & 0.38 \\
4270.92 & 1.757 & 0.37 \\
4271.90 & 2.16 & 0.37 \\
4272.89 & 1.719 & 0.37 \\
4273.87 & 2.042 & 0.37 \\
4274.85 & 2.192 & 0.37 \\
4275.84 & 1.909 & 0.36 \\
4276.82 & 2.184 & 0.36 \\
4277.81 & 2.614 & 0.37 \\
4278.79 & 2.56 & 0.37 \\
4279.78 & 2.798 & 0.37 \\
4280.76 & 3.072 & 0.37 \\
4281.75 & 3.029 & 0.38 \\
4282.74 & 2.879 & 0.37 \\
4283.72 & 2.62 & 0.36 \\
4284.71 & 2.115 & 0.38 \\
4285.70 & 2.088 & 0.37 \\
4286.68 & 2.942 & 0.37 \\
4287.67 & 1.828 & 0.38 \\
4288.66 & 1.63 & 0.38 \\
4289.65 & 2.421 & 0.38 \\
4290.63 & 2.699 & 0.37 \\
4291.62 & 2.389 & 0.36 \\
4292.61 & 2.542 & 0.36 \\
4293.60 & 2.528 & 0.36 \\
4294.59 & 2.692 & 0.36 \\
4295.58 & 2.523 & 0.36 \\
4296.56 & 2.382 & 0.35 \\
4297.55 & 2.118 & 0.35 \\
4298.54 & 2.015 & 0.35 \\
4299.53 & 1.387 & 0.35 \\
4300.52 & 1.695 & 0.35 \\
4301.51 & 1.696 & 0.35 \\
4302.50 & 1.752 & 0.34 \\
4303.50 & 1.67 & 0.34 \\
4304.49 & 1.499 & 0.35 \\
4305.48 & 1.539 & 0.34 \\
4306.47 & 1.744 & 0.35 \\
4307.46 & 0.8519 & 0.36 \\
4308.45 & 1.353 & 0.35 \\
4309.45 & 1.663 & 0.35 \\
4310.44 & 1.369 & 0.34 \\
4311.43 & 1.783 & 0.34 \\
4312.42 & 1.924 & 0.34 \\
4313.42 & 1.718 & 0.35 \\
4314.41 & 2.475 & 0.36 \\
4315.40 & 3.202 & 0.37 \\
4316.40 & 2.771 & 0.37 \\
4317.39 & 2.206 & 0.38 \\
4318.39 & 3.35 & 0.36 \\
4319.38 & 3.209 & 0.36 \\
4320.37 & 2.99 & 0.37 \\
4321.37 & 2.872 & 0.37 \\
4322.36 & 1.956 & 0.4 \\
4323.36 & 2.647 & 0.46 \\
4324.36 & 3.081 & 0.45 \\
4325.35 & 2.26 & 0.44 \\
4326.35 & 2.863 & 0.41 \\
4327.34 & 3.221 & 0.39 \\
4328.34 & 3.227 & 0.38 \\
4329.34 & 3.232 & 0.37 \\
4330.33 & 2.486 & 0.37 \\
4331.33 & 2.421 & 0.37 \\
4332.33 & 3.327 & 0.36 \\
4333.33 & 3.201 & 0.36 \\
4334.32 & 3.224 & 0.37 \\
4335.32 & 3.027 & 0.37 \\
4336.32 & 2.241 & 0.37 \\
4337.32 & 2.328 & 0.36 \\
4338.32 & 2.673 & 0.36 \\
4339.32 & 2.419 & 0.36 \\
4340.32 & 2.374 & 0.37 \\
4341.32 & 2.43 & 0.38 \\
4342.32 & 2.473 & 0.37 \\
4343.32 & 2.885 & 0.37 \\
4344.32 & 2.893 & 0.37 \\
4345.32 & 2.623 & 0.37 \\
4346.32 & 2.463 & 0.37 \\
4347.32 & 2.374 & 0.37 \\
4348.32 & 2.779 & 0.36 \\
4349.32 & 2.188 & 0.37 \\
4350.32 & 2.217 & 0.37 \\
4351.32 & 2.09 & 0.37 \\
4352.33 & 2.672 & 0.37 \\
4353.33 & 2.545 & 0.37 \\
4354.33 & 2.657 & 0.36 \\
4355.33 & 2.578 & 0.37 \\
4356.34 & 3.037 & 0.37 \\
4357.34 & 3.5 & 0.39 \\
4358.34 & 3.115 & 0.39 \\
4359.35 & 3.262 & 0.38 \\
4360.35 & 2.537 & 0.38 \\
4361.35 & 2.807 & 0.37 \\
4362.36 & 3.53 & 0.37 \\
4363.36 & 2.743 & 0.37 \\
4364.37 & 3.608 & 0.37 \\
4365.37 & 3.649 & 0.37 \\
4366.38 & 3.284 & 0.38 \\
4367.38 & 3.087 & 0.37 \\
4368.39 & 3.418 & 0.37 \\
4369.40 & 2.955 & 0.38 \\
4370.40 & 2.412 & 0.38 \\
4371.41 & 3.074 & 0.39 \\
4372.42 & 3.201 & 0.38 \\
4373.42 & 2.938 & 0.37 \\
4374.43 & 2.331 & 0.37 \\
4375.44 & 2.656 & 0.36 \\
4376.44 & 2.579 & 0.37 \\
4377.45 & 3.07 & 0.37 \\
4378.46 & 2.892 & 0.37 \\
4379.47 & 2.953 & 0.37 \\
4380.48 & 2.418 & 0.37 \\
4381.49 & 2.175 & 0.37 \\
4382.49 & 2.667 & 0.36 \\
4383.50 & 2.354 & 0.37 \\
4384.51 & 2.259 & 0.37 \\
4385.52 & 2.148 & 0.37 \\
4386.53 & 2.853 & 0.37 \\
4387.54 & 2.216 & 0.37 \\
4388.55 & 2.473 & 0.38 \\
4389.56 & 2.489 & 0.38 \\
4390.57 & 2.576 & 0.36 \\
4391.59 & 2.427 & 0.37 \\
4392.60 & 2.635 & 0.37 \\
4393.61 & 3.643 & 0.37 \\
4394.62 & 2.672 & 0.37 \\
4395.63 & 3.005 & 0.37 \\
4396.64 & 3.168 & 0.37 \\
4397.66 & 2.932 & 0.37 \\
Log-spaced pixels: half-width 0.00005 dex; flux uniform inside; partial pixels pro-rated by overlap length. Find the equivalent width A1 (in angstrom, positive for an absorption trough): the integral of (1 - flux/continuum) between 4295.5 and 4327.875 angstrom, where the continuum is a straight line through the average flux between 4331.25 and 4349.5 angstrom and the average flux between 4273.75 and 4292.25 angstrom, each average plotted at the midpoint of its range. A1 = 4.8 angstrom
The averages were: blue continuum 2.43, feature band 2.17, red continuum 2.66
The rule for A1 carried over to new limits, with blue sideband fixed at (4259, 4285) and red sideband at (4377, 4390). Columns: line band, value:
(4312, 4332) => -1.8 angstrom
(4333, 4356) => -0.6 angstrom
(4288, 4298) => 0.4 angstrom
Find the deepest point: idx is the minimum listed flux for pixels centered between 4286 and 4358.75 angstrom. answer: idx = 0.8519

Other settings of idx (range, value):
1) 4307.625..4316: 1.353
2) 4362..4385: 2.175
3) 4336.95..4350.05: 2.188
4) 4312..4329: 1.718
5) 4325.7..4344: 2.241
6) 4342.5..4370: 2.09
